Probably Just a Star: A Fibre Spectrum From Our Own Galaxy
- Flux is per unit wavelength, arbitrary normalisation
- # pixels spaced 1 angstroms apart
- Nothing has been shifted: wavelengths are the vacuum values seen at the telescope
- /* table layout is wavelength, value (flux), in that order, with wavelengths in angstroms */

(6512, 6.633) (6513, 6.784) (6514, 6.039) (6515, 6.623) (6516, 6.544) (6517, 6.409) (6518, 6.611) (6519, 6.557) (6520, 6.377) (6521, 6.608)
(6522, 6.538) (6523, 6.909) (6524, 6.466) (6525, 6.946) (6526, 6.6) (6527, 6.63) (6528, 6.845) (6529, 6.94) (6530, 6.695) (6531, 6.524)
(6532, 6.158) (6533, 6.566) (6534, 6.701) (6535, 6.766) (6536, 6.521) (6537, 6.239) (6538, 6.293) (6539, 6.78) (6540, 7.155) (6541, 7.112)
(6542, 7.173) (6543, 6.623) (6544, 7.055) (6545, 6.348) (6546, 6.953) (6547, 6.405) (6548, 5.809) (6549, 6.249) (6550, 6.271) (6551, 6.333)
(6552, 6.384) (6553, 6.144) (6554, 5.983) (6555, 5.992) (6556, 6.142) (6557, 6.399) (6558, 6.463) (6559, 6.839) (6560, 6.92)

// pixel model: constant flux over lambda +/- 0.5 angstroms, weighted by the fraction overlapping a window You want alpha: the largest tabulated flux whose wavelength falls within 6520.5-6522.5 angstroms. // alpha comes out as 6.608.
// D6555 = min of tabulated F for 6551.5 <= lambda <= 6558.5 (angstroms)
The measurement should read 5.983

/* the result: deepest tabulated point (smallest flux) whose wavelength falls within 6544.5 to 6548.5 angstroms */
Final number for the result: 5.809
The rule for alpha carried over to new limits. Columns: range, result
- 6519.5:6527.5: 6.946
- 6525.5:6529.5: 6.94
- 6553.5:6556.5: 6.142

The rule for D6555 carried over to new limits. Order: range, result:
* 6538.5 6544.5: 6.623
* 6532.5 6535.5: 6.566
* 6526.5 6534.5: 6.158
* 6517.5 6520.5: 6.377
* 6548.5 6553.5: 6.144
